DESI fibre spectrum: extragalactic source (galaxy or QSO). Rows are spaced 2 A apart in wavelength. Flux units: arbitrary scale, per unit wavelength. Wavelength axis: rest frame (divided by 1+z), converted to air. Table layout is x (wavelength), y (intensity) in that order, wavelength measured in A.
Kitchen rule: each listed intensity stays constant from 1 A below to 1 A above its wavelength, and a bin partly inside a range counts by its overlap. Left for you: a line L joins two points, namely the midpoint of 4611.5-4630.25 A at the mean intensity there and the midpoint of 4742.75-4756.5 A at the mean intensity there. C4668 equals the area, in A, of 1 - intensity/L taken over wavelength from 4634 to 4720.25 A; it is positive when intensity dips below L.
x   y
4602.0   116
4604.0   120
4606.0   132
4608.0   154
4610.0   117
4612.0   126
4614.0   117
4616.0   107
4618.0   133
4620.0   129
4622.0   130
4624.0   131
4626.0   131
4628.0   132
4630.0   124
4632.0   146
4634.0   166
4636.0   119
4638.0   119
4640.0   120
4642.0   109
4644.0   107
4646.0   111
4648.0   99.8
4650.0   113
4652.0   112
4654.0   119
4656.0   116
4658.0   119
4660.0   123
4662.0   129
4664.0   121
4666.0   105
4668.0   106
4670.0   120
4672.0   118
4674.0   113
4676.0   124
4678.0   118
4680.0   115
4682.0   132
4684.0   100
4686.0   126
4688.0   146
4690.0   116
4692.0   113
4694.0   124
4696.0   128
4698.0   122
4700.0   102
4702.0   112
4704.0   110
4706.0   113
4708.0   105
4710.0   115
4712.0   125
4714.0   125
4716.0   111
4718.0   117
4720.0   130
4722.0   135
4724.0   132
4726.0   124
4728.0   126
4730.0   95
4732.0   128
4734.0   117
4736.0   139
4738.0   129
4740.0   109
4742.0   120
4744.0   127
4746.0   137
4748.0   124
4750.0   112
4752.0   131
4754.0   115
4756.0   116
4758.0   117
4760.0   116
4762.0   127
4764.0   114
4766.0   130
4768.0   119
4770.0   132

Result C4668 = 5.18 A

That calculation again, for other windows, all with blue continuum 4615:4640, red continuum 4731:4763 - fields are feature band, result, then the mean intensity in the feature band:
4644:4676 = 3.27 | 115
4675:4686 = 0.72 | 119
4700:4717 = 1.54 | 114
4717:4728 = -0.28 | 127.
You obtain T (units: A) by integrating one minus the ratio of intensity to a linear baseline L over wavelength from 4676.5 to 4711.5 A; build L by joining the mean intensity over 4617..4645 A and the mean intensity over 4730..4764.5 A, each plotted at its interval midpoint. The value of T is 2.0 A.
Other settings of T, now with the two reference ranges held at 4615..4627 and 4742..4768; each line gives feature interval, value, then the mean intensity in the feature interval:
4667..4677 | 0.7 A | 116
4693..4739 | 1.2 A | 120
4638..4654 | 1.9 A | 111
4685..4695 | -0.1 A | 125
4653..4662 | 0.4 A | 120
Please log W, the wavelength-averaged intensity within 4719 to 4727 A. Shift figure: 130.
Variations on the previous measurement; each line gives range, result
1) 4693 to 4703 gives 118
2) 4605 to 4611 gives 134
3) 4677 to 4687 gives 118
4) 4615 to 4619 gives 120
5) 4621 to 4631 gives 130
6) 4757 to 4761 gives 116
